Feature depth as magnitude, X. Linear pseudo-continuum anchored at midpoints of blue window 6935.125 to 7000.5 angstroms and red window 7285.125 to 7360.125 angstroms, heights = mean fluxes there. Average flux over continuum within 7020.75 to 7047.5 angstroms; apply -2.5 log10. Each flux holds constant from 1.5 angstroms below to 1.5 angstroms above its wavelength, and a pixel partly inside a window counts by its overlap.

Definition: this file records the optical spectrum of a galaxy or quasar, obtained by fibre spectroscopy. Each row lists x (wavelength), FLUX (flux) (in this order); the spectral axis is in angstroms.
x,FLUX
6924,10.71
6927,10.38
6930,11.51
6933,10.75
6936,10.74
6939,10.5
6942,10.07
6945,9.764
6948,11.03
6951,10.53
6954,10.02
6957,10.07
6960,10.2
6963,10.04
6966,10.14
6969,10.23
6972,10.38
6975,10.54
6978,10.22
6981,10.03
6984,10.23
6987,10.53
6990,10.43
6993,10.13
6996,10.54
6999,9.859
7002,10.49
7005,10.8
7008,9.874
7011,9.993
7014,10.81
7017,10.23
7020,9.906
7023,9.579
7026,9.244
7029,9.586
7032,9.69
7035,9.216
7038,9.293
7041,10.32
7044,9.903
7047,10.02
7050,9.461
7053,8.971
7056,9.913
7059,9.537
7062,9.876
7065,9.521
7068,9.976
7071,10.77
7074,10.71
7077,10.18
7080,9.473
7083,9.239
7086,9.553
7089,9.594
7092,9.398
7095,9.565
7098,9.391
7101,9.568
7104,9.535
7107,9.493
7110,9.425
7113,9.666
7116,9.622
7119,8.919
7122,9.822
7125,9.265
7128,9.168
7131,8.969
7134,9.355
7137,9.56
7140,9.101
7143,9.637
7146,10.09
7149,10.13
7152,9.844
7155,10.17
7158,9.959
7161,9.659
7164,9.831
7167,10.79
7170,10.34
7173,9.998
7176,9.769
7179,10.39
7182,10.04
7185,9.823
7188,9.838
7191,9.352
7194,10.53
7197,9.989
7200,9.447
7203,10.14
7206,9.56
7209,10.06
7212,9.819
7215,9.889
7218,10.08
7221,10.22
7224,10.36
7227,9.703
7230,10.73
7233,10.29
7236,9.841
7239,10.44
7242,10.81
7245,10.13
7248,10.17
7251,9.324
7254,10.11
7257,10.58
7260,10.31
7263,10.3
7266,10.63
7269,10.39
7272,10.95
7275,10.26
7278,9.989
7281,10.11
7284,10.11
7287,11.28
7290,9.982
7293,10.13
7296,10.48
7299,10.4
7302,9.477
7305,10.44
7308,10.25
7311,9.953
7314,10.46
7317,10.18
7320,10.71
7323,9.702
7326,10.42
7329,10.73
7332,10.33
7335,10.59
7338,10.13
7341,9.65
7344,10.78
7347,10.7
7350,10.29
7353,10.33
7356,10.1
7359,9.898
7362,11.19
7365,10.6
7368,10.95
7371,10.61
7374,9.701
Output 0.07 mag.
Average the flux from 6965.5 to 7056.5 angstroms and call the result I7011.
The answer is 10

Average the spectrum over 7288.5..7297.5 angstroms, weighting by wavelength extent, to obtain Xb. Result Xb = 10.2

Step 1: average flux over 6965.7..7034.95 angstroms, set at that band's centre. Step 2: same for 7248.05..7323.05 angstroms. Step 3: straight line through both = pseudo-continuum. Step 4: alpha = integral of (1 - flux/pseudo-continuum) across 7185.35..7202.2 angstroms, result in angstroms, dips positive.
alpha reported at 0.6 angstroms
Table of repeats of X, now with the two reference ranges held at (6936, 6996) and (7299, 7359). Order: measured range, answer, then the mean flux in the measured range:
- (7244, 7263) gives 0.016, 10.1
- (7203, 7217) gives 0.043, 9.87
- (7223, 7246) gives -0.002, 10.3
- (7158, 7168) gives 0.025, 10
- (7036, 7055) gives 0.068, 9.66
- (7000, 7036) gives 0.035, 9.96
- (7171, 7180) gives 0.024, 10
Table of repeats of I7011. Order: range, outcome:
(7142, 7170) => 10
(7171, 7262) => 10.1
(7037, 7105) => 9.73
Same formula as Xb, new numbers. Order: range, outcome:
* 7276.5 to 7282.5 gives 10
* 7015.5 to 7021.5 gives 10.1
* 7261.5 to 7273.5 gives 10.6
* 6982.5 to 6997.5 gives 10.4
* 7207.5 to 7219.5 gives 9.96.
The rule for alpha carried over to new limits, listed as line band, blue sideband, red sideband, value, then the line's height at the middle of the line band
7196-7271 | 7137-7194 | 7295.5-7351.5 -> -0.4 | 10.1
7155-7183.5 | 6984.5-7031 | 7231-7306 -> 0.4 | 10.2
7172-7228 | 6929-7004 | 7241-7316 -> 1.9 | 10.3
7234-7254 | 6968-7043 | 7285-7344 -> 0.2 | 10.2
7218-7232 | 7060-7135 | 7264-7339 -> -0.3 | 10.1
